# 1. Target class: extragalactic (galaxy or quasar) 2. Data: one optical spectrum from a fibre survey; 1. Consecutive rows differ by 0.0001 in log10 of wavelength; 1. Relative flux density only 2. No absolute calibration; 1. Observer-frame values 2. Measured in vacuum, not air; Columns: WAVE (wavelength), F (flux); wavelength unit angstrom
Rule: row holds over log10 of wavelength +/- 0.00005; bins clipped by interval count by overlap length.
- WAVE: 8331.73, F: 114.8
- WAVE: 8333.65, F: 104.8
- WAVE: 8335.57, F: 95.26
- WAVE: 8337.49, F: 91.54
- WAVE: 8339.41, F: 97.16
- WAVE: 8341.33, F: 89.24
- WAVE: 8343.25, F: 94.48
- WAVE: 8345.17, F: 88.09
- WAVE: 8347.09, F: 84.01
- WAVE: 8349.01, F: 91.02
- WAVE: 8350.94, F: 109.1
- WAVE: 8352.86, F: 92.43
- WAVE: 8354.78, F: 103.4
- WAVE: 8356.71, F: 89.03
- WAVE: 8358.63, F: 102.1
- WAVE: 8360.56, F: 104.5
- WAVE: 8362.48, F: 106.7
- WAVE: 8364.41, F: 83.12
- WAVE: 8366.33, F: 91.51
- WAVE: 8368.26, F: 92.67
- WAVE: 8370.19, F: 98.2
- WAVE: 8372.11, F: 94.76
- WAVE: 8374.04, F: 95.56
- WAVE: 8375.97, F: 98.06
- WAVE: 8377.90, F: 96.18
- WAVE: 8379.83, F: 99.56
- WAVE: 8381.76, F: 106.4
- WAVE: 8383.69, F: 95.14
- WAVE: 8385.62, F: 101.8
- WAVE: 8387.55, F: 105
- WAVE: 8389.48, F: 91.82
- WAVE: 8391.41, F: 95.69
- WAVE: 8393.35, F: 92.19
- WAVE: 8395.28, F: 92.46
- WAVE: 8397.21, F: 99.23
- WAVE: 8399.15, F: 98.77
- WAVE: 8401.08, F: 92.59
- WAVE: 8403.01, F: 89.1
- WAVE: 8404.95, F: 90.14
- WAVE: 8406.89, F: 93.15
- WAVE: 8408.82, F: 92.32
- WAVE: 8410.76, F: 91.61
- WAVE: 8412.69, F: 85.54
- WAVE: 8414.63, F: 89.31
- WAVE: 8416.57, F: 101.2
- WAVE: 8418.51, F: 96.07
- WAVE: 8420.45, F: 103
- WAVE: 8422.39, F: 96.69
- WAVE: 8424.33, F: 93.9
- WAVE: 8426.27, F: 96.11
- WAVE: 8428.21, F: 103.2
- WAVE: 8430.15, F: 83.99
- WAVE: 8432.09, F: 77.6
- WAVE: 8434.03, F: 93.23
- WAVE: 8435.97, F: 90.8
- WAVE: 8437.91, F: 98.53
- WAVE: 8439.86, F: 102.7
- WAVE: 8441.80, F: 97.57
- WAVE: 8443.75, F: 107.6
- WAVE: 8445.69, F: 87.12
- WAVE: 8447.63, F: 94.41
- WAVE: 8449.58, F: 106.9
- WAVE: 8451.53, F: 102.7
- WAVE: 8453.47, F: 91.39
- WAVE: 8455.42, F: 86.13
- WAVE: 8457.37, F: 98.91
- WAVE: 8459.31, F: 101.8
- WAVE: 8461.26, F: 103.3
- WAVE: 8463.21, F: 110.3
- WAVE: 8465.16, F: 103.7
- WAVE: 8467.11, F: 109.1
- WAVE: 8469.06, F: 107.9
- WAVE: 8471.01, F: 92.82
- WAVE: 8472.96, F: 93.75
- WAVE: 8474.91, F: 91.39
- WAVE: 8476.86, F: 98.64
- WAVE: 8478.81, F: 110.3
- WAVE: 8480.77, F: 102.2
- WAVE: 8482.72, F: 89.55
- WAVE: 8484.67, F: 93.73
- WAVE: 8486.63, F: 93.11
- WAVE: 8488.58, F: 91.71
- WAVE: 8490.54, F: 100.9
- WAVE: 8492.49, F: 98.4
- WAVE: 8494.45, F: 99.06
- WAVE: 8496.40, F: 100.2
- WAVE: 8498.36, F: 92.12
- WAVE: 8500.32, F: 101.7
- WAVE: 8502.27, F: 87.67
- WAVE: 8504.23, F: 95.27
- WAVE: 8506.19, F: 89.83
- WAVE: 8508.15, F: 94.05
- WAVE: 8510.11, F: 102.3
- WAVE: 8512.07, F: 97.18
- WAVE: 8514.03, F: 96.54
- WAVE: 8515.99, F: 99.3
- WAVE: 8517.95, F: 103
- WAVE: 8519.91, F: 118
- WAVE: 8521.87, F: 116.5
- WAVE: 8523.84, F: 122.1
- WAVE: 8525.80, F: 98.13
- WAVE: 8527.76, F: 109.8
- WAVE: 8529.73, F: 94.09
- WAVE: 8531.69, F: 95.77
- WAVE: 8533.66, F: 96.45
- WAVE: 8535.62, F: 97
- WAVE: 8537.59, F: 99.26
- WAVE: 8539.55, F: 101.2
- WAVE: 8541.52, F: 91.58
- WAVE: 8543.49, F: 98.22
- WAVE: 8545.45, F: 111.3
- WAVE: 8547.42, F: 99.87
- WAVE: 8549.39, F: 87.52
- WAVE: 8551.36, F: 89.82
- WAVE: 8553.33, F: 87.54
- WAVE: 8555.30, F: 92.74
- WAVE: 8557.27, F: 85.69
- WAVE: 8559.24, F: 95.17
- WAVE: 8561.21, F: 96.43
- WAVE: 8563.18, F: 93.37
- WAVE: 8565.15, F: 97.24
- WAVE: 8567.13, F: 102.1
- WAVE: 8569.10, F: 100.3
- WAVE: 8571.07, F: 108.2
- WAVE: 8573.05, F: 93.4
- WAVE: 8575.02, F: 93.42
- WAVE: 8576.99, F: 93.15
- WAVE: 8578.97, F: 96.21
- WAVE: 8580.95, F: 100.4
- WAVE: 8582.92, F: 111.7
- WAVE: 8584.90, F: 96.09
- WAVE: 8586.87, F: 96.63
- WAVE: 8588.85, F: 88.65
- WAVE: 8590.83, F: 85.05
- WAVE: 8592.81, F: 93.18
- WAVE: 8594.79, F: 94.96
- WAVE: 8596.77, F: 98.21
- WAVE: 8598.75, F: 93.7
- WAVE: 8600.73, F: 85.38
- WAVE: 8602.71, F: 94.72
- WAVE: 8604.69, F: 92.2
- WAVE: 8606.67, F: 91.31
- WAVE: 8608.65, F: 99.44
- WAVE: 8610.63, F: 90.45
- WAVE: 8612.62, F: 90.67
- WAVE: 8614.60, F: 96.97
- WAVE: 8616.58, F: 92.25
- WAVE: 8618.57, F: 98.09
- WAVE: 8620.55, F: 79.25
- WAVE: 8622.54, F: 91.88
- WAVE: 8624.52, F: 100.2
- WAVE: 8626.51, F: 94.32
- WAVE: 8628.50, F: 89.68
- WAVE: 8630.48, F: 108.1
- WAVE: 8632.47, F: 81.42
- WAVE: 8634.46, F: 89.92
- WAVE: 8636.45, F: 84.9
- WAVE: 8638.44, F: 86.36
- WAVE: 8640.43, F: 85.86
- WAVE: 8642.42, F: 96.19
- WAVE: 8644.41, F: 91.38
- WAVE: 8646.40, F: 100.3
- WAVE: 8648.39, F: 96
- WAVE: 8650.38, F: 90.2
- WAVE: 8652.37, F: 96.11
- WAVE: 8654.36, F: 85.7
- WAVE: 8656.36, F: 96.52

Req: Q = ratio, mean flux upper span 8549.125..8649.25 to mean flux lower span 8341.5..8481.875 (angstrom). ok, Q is 0.97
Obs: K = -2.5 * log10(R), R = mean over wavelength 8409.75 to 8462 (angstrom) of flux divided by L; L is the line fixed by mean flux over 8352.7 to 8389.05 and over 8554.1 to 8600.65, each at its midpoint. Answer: 0.02 mag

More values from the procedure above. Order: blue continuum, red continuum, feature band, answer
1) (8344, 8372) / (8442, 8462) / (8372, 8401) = -0.01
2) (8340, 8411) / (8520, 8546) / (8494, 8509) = 0.07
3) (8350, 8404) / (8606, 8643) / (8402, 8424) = 0.03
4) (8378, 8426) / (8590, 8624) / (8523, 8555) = -0.06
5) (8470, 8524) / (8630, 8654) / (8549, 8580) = 0.01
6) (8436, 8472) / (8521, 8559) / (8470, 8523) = 0.01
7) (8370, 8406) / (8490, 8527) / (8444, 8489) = 0.01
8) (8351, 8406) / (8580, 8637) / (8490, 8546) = -0.06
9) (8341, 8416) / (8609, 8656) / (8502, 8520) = -0.05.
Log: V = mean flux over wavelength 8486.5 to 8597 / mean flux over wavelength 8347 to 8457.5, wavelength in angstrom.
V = 1.0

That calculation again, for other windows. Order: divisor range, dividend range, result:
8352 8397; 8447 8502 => 1.02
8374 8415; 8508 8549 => 1.07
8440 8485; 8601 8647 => 0.93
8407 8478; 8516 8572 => 1.03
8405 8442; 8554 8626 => 1.01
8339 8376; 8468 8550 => 1.04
